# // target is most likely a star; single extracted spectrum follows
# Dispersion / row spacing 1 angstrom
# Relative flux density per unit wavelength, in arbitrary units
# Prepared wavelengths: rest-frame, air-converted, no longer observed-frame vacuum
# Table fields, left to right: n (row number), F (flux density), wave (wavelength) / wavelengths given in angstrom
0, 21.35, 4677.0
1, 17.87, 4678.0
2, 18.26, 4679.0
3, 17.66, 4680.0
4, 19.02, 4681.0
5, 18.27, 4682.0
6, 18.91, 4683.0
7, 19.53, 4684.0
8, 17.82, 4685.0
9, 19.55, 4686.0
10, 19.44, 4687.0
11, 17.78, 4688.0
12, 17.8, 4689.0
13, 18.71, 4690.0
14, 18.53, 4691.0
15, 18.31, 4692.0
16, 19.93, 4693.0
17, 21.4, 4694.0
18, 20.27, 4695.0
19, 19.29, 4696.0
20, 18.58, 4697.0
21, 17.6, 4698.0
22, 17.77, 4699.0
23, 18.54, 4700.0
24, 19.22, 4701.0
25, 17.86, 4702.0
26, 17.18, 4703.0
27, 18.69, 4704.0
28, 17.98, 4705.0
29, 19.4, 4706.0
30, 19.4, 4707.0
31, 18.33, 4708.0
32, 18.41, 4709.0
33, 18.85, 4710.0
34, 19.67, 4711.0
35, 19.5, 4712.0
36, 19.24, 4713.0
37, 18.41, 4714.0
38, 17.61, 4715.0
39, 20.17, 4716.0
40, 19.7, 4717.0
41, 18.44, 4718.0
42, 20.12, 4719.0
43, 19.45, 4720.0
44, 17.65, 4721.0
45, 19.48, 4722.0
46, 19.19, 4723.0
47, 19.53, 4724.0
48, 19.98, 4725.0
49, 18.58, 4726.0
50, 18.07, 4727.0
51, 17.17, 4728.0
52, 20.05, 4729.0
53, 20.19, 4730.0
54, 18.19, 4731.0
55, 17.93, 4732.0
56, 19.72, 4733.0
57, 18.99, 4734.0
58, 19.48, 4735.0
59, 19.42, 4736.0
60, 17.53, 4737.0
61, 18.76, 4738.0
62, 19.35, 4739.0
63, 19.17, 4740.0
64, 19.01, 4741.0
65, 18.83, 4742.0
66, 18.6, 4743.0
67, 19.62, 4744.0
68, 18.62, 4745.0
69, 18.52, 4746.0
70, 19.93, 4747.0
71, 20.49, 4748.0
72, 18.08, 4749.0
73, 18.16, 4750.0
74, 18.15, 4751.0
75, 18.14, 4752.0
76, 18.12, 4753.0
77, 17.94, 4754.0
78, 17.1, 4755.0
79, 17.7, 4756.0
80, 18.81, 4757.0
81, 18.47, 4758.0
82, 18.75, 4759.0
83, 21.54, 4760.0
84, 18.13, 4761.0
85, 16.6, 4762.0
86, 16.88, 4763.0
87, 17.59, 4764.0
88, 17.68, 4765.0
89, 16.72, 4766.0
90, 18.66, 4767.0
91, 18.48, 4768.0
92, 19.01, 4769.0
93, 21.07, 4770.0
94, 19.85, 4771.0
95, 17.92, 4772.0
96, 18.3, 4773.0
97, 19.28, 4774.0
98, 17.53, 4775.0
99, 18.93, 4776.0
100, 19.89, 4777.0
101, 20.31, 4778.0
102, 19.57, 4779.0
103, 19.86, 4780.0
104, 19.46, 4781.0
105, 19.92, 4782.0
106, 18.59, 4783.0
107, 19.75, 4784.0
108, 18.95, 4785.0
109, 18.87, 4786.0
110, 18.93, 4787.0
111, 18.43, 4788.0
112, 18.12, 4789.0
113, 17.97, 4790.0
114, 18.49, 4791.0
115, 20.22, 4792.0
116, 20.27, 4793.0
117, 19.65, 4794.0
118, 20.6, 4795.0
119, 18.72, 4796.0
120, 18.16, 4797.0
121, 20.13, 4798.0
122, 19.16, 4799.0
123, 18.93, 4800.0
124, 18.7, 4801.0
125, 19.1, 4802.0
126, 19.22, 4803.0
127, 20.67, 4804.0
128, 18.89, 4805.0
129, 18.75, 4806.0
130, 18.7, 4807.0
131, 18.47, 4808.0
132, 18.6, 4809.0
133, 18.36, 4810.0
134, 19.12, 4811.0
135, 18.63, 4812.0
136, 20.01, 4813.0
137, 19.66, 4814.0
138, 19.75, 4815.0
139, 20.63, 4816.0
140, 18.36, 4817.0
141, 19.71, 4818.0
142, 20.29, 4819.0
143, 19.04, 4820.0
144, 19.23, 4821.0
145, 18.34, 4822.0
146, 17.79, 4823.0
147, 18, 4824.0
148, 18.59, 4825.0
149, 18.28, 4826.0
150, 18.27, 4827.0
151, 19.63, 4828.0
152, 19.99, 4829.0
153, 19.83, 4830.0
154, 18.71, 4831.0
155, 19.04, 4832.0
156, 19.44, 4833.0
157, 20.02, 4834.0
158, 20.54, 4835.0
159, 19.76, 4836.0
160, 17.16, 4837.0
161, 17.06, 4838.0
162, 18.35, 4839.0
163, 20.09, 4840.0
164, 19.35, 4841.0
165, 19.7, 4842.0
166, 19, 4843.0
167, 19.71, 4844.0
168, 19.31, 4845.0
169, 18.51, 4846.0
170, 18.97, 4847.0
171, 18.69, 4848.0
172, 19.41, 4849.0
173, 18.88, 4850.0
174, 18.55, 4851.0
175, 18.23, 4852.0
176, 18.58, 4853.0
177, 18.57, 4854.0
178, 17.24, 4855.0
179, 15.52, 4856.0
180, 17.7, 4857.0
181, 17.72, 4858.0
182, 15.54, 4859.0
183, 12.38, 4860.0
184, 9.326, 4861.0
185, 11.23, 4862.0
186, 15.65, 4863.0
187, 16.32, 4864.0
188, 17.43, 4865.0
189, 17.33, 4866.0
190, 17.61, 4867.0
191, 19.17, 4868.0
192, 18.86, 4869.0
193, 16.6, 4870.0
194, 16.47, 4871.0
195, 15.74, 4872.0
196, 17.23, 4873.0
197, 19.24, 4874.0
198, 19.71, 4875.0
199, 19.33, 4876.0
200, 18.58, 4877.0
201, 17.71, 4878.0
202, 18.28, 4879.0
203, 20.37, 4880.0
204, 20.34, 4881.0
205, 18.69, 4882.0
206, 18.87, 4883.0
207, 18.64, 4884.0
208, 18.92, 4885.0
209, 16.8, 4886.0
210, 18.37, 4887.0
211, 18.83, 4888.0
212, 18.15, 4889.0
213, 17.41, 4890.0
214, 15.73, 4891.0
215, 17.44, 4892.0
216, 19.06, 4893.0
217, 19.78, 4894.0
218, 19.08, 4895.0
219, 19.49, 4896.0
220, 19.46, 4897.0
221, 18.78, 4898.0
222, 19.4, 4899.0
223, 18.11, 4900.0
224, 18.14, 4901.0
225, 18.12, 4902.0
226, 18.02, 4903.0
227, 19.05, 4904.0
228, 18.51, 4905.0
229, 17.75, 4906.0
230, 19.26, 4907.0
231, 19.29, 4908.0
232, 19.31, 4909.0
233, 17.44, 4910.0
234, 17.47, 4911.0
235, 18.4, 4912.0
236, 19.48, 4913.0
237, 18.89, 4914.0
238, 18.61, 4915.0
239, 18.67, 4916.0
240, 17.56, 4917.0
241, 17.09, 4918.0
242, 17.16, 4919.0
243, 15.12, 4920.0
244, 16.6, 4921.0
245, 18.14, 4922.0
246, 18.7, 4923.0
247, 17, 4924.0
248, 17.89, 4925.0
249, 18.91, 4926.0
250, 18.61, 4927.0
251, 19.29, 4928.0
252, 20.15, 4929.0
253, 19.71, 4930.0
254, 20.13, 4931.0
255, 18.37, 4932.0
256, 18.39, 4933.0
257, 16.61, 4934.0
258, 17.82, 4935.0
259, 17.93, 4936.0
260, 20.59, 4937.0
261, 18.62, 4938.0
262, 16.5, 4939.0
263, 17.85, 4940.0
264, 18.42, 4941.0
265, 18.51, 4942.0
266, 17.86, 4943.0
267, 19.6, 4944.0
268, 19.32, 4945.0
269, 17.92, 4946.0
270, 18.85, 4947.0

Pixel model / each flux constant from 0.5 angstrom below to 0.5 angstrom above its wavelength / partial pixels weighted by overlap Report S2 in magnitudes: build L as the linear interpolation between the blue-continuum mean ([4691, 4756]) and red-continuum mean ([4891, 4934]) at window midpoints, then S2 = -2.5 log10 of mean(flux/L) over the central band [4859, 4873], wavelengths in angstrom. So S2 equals 0.18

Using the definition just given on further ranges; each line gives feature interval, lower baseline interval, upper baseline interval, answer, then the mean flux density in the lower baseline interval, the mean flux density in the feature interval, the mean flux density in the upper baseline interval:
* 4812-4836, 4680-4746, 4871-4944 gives -0.04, 18.9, 19.3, 18.4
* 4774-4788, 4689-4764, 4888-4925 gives -0.04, 18.8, 19.2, 18.2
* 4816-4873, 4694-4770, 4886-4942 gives 0.03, 18.7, 18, 18.3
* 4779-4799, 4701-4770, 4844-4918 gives -0.05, 18.7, 19.2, 18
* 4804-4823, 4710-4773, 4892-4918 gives -0.03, 18.8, 19.1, 18.6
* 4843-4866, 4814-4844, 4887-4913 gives 0.11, 19.1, 17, 18.5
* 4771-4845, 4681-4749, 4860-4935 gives -0.04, 18.9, 19.1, 18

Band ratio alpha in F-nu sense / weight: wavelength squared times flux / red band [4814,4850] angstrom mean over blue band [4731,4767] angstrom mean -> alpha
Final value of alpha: 1.07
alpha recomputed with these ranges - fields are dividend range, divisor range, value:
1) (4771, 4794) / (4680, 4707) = 1.06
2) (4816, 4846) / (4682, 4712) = 1.07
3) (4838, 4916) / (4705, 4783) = 1.01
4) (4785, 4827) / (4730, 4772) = 1.05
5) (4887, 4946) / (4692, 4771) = 1.06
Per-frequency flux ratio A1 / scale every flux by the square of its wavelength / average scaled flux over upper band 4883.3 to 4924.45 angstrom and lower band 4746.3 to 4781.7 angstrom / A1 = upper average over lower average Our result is 1.03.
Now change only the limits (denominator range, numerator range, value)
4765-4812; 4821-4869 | 0.97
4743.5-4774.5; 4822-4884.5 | 1.01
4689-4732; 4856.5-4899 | 1.00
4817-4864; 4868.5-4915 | 1.04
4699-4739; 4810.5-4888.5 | 1.02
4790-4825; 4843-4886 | 0.94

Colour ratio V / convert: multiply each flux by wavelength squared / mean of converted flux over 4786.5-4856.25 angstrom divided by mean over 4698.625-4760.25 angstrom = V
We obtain 1.0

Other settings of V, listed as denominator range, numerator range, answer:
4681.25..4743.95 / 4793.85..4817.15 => 1.06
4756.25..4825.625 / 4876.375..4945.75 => 1.02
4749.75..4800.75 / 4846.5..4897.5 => 0.98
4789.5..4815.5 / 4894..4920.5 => 1.00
